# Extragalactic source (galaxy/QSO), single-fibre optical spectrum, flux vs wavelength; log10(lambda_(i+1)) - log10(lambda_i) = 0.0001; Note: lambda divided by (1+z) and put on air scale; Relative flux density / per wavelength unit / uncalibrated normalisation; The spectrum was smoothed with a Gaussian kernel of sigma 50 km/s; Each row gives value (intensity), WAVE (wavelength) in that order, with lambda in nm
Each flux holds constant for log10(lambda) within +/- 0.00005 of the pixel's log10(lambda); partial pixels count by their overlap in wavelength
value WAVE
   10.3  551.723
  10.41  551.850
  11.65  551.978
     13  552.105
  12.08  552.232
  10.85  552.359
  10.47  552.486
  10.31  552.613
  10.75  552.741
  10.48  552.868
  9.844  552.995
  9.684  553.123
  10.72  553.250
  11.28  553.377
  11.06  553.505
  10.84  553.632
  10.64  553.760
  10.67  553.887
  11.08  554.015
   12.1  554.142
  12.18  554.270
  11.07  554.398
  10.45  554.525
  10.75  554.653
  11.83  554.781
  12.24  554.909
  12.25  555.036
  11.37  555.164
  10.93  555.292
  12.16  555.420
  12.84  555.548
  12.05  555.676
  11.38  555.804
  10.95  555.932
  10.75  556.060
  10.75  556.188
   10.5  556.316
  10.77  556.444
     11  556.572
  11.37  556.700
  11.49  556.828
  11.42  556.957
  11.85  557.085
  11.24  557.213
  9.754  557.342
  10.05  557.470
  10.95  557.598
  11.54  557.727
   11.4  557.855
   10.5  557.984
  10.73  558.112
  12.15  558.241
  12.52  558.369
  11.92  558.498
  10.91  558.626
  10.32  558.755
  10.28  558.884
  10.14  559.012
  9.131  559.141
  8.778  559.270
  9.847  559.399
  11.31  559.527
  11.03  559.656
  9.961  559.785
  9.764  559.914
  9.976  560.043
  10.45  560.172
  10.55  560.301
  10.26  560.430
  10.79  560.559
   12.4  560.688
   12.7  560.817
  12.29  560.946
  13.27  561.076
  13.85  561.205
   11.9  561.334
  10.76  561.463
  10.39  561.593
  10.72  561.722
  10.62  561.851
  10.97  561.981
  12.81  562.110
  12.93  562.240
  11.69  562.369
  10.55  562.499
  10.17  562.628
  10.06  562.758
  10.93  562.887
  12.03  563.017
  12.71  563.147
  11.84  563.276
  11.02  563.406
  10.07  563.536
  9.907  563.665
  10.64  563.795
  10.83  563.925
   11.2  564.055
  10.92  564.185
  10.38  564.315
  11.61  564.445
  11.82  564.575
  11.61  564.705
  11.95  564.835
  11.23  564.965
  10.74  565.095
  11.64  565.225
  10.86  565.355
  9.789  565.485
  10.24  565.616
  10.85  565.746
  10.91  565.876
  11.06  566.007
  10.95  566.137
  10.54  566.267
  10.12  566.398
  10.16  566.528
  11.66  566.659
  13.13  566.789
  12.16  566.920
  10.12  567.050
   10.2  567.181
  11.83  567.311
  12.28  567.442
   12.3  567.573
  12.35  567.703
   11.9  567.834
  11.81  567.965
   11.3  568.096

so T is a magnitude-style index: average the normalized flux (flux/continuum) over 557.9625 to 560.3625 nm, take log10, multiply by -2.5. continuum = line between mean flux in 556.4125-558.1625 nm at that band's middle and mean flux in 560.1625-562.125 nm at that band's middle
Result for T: 0.07 mag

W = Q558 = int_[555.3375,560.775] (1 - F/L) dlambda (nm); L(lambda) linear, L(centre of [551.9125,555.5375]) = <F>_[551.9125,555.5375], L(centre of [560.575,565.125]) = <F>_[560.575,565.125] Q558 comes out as 0.19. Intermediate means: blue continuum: 11.2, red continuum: 11.4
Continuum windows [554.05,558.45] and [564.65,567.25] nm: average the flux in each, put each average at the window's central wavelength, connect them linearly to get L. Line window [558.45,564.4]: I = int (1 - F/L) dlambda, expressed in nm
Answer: 0.08 nm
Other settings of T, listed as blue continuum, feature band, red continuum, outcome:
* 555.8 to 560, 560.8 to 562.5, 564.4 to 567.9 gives -0.079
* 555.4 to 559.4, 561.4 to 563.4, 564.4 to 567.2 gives -0.023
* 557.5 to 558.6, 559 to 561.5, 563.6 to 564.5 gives 0.018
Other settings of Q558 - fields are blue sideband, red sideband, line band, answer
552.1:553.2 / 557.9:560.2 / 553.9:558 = -0.251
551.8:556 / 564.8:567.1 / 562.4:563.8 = 0.015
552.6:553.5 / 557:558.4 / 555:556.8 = -0.079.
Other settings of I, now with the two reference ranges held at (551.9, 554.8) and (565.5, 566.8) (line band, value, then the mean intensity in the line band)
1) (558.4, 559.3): 0.048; 10.3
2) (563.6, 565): -0.032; 11.1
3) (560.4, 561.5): -0.122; 12.1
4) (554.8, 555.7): -0.080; 12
